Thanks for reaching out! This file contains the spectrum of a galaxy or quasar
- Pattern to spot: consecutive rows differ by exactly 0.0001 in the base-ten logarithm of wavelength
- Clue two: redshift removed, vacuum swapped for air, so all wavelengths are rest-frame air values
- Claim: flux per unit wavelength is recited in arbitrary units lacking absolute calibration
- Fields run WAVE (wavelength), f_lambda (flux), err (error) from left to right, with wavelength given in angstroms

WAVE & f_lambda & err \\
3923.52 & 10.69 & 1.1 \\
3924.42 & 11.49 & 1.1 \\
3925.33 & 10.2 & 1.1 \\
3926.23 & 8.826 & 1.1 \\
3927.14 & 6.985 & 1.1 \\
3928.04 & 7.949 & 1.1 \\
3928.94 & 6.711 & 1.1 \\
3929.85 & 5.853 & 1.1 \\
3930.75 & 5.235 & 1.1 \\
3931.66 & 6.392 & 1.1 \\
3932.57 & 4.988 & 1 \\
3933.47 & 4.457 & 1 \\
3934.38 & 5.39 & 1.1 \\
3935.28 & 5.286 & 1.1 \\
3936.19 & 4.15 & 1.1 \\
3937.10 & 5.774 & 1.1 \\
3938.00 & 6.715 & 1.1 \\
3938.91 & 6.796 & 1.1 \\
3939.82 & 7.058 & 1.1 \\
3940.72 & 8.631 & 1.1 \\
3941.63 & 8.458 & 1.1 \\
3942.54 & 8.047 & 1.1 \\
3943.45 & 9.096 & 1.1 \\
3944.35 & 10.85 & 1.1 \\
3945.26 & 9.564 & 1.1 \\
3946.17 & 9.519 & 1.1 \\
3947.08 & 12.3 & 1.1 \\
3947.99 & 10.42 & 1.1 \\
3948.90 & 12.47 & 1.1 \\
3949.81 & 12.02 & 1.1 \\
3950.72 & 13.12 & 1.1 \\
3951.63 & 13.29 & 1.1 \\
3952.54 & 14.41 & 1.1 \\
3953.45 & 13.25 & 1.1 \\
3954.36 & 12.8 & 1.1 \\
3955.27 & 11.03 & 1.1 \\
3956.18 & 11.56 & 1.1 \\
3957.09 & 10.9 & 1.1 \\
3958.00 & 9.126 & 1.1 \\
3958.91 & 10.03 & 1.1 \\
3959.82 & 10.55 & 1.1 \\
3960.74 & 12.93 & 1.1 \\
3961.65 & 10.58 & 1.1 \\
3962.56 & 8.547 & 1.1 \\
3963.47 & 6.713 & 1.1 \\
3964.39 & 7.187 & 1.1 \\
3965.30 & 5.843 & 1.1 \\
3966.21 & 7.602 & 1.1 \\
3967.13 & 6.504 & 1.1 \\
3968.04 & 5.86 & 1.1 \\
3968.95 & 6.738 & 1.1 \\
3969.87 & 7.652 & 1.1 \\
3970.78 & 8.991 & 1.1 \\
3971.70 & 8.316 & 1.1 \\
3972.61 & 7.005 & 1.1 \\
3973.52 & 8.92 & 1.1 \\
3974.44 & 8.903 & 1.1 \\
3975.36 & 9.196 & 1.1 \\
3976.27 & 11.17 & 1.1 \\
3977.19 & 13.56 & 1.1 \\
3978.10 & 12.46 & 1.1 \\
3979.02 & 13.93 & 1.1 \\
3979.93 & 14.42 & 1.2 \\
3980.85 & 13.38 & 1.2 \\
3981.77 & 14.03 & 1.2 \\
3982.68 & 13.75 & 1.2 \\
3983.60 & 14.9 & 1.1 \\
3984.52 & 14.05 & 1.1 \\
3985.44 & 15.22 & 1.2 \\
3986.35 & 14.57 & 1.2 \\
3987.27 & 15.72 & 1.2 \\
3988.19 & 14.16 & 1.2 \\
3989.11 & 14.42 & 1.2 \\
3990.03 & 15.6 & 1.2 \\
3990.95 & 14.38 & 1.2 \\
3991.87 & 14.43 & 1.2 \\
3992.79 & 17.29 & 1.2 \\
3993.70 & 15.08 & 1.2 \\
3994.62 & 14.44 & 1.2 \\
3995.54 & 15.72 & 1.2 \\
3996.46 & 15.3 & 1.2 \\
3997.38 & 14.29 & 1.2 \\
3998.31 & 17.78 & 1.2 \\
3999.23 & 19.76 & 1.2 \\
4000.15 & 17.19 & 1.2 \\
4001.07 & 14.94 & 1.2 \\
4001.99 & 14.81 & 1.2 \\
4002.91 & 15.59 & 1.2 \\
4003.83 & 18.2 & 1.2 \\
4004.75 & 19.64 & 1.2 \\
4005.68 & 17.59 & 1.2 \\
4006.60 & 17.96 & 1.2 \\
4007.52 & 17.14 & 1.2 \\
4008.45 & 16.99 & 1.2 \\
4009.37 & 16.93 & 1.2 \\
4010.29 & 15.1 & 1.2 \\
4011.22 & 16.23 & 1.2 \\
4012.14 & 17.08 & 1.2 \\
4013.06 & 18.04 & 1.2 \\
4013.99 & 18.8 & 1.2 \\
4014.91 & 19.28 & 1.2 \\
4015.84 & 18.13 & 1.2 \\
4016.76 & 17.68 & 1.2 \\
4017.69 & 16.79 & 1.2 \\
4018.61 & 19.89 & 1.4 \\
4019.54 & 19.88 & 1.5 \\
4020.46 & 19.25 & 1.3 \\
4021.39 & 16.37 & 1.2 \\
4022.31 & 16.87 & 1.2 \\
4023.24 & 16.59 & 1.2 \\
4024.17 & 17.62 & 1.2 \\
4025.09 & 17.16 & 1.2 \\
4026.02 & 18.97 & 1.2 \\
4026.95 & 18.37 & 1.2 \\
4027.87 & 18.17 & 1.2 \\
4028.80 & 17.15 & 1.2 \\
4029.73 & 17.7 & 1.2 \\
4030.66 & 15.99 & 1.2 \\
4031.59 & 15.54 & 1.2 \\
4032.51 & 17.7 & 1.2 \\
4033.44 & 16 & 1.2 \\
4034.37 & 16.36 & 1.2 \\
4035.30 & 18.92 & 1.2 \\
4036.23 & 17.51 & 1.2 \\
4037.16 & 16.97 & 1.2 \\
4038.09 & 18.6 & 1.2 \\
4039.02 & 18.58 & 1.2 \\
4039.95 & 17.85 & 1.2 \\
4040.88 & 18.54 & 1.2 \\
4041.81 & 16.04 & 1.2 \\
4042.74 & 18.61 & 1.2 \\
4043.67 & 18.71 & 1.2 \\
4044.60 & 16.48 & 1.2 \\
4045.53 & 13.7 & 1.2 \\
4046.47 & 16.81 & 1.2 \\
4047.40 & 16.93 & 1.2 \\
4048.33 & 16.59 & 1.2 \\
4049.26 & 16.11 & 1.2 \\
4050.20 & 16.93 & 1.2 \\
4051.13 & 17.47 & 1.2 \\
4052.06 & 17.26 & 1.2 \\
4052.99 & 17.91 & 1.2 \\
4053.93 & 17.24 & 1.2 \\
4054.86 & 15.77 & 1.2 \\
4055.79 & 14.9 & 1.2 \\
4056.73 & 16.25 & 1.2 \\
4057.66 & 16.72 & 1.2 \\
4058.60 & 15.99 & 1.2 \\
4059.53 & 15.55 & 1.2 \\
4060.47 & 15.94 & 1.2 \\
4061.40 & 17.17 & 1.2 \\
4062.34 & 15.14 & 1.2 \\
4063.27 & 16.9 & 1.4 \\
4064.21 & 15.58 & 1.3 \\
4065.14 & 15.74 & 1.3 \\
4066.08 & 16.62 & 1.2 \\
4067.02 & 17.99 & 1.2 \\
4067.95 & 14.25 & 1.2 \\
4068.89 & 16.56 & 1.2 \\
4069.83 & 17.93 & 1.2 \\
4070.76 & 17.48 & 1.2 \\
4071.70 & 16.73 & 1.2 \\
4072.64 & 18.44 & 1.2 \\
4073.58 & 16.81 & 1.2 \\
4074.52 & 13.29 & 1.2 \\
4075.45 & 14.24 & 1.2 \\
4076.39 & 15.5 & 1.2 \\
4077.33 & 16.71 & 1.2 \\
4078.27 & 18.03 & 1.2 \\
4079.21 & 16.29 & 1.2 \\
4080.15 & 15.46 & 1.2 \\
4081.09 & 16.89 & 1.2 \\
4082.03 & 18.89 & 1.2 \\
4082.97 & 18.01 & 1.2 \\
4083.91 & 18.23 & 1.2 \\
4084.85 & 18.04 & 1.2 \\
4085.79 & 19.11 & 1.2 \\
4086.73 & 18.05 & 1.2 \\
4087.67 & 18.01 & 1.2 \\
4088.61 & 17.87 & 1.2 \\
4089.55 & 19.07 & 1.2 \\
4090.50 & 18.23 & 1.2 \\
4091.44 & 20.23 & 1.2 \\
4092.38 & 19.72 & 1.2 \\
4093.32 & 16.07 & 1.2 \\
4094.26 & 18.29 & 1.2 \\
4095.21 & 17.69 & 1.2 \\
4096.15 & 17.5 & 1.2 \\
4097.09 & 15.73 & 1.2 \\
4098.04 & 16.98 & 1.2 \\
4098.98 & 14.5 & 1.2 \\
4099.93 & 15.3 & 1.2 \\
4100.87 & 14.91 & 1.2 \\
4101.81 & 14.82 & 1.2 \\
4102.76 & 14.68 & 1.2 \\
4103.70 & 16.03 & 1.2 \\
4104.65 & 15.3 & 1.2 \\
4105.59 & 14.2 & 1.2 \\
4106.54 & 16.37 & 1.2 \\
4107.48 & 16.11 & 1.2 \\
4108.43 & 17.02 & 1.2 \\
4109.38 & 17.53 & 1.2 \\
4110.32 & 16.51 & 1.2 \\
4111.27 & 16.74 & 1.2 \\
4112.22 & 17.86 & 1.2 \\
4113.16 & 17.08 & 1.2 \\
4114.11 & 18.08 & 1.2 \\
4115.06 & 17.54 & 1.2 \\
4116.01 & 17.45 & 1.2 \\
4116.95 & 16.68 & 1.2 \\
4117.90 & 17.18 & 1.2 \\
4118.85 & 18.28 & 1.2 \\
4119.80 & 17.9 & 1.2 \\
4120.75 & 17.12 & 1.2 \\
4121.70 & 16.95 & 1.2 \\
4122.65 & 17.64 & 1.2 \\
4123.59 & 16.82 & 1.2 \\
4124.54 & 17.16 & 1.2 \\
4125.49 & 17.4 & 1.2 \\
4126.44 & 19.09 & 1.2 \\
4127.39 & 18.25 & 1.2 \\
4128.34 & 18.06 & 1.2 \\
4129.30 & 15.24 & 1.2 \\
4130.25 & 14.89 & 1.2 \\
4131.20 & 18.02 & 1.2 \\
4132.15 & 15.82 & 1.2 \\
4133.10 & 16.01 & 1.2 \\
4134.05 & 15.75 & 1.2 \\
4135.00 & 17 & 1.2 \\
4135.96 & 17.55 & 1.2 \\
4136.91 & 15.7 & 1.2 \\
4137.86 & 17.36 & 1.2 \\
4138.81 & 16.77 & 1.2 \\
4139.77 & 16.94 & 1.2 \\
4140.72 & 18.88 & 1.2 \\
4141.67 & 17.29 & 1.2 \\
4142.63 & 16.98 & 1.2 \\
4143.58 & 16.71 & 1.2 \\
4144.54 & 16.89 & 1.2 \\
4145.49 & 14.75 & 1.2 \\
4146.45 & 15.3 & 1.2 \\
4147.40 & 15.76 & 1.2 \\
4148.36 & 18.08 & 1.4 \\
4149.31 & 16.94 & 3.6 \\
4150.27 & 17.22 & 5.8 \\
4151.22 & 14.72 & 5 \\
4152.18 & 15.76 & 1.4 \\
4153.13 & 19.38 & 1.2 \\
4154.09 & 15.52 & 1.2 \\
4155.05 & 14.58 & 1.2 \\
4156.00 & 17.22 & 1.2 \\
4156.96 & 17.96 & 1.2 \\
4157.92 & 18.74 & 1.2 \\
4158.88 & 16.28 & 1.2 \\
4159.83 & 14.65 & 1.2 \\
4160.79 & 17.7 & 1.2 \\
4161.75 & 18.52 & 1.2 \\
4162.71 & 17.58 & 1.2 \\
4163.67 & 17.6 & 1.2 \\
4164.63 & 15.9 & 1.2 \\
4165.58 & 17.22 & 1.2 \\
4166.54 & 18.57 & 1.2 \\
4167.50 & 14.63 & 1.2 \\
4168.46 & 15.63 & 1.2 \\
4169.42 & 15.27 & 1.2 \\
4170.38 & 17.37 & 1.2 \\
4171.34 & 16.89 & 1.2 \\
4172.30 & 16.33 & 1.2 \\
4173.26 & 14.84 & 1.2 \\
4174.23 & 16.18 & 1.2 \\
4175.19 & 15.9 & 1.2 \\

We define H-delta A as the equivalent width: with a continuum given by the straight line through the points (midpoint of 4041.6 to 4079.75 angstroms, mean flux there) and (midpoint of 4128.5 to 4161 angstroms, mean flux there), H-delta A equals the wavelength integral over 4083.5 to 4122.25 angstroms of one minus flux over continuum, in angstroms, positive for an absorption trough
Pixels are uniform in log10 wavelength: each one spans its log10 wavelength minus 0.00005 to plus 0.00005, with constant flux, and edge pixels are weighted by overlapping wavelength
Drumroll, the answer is -1.3 angstroms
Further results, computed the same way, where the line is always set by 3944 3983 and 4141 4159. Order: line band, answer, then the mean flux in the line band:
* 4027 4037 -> -3.5 angstroms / 17.2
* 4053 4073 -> -3.9 angstroms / 16.4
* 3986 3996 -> -3.2 angstroms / 15.1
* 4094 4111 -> -1.1 angstroms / 16.1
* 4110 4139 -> -2.4 angstroms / 17.1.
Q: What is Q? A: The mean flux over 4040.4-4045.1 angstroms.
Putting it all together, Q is 17.7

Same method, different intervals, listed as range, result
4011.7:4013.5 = 17.6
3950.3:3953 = 13.6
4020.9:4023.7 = 16.6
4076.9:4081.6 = 16.7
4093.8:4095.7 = 17.9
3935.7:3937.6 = 5.02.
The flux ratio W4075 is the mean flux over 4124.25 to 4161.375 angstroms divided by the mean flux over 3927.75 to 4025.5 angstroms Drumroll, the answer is 1.3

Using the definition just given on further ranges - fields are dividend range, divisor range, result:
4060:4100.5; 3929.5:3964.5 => 1.86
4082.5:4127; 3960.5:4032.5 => 1.18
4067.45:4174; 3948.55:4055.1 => 1.14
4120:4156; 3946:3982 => 1.61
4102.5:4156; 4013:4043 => 0.95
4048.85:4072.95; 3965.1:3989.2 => 1.48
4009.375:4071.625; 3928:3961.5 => 1.87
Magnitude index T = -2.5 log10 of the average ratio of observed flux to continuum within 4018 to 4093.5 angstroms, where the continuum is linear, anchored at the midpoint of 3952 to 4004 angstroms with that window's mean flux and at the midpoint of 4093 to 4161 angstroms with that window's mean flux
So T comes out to -0.18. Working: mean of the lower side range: 12.4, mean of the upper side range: 16.7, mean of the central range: 17.2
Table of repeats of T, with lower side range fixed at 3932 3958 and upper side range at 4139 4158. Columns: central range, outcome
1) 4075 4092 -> -0.22 mag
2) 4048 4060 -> -0.23 mag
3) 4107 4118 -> -0.11 mag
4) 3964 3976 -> 0.32 mag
